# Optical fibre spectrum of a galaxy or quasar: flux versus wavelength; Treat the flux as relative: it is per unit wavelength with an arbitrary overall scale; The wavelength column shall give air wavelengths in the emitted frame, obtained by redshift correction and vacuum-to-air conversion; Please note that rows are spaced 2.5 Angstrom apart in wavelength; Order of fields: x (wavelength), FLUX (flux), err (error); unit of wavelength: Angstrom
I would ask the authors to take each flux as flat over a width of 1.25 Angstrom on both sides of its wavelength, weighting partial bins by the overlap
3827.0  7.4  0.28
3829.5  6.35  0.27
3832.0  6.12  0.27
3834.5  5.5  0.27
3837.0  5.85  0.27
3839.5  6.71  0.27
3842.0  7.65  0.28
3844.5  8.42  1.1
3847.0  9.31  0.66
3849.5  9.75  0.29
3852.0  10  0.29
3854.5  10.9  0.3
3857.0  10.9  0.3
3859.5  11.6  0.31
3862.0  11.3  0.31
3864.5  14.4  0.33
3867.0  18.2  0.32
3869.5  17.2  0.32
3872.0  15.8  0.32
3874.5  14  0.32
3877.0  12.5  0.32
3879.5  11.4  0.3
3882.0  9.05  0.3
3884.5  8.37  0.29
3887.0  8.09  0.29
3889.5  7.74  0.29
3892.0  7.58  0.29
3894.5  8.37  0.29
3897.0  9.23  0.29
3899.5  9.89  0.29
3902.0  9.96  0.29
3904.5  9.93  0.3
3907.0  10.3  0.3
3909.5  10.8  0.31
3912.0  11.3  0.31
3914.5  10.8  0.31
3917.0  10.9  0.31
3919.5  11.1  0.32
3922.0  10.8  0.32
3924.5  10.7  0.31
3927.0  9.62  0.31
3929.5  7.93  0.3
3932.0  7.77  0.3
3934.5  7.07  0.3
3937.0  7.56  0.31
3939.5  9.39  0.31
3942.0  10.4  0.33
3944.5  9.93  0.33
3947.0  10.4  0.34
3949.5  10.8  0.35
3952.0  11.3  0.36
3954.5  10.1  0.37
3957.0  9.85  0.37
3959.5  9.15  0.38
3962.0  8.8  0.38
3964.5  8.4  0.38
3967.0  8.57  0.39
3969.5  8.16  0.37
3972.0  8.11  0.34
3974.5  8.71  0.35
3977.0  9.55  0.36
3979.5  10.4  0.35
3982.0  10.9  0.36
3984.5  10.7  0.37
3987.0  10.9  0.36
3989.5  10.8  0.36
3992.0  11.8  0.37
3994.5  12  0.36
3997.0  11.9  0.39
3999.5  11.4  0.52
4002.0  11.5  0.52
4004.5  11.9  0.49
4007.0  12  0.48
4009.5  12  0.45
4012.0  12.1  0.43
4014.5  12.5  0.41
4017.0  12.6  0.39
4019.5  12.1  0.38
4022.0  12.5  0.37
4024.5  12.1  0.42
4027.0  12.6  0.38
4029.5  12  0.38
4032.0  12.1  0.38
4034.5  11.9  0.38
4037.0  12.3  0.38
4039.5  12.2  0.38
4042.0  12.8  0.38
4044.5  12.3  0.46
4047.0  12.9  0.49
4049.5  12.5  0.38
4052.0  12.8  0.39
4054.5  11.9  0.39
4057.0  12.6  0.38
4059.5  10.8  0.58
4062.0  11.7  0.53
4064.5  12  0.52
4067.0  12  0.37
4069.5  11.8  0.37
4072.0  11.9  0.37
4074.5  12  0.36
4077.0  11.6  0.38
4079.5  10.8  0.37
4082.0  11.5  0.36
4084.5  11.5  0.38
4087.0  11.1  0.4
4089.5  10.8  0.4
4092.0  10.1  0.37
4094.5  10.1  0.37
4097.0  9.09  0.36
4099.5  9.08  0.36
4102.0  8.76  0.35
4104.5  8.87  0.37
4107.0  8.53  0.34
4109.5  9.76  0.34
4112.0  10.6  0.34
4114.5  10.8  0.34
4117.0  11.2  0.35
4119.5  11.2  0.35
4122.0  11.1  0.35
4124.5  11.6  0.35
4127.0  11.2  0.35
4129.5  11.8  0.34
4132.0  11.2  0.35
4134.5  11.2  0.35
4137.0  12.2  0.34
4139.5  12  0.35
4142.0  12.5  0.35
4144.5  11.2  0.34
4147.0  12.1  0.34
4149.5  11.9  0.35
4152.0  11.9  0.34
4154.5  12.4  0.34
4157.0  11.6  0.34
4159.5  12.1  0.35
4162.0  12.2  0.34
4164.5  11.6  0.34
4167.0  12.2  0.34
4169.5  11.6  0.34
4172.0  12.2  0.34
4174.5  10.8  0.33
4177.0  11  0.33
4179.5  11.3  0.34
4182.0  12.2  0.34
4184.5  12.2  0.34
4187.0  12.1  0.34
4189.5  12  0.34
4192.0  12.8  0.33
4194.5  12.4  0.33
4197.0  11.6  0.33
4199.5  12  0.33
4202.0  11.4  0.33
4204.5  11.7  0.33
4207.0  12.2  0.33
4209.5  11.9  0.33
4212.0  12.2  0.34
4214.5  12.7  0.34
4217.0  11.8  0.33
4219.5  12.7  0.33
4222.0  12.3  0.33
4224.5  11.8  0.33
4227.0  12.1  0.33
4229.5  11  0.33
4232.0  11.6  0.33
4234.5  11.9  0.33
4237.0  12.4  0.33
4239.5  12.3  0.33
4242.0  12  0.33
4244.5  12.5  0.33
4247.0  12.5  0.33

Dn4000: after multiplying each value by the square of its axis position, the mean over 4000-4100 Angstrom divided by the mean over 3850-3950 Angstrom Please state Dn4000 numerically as 1.20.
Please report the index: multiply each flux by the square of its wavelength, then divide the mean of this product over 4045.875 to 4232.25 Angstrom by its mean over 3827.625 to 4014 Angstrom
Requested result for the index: 1.3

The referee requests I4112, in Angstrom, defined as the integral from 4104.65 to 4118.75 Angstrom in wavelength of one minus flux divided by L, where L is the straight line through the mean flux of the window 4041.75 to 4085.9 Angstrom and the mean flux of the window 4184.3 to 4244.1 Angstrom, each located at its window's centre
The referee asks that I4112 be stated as 2.20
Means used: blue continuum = 11.9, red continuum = 12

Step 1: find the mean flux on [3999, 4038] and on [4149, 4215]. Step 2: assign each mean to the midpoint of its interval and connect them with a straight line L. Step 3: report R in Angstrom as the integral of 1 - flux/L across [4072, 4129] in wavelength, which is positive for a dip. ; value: 6.9 Angstrom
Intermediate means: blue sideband 12.1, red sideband 11.9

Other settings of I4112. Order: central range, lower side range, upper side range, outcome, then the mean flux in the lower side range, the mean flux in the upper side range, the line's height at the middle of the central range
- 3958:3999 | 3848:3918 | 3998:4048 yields 6.54 Angstrom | 11.1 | 12.2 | 11.8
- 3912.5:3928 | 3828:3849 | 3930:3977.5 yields -3.93 Angstrom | 7.09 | 9.13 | 8.54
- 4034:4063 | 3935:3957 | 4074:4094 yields -3.90 Angstrom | 9.88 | 11.1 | 10.8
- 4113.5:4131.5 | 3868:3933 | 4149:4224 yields 0.55 Angstrom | 10.5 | 12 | 11.6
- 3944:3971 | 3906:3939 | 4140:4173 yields 1.32 Angstrom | 9.73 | 12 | 10.1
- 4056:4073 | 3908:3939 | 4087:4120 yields -3.33 Angstrom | 9.69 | 9.93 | 9.88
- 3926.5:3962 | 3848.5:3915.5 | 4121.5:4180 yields 5.97 Angstrom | 11.1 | 11.7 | 11.2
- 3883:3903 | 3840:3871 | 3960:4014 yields 4.64 Angstrom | 11.6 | 10.5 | 11.3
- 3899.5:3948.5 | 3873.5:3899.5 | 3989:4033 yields 2.27 Angstrom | 9.6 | 12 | 10.3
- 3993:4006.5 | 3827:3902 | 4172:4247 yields -1.21 Angstrom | 10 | 12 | 10.8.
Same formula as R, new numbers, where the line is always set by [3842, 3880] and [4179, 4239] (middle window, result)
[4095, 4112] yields 4.09 Angstrom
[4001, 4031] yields -0.04 Angstrom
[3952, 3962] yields 1.97 Angstrom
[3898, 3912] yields 2.24 Angstrom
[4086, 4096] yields 1.34 Angstrom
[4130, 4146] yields 0.45 Angstrom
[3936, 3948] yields 2.59 Angstrom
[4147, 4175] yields 0.35 Angstrom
